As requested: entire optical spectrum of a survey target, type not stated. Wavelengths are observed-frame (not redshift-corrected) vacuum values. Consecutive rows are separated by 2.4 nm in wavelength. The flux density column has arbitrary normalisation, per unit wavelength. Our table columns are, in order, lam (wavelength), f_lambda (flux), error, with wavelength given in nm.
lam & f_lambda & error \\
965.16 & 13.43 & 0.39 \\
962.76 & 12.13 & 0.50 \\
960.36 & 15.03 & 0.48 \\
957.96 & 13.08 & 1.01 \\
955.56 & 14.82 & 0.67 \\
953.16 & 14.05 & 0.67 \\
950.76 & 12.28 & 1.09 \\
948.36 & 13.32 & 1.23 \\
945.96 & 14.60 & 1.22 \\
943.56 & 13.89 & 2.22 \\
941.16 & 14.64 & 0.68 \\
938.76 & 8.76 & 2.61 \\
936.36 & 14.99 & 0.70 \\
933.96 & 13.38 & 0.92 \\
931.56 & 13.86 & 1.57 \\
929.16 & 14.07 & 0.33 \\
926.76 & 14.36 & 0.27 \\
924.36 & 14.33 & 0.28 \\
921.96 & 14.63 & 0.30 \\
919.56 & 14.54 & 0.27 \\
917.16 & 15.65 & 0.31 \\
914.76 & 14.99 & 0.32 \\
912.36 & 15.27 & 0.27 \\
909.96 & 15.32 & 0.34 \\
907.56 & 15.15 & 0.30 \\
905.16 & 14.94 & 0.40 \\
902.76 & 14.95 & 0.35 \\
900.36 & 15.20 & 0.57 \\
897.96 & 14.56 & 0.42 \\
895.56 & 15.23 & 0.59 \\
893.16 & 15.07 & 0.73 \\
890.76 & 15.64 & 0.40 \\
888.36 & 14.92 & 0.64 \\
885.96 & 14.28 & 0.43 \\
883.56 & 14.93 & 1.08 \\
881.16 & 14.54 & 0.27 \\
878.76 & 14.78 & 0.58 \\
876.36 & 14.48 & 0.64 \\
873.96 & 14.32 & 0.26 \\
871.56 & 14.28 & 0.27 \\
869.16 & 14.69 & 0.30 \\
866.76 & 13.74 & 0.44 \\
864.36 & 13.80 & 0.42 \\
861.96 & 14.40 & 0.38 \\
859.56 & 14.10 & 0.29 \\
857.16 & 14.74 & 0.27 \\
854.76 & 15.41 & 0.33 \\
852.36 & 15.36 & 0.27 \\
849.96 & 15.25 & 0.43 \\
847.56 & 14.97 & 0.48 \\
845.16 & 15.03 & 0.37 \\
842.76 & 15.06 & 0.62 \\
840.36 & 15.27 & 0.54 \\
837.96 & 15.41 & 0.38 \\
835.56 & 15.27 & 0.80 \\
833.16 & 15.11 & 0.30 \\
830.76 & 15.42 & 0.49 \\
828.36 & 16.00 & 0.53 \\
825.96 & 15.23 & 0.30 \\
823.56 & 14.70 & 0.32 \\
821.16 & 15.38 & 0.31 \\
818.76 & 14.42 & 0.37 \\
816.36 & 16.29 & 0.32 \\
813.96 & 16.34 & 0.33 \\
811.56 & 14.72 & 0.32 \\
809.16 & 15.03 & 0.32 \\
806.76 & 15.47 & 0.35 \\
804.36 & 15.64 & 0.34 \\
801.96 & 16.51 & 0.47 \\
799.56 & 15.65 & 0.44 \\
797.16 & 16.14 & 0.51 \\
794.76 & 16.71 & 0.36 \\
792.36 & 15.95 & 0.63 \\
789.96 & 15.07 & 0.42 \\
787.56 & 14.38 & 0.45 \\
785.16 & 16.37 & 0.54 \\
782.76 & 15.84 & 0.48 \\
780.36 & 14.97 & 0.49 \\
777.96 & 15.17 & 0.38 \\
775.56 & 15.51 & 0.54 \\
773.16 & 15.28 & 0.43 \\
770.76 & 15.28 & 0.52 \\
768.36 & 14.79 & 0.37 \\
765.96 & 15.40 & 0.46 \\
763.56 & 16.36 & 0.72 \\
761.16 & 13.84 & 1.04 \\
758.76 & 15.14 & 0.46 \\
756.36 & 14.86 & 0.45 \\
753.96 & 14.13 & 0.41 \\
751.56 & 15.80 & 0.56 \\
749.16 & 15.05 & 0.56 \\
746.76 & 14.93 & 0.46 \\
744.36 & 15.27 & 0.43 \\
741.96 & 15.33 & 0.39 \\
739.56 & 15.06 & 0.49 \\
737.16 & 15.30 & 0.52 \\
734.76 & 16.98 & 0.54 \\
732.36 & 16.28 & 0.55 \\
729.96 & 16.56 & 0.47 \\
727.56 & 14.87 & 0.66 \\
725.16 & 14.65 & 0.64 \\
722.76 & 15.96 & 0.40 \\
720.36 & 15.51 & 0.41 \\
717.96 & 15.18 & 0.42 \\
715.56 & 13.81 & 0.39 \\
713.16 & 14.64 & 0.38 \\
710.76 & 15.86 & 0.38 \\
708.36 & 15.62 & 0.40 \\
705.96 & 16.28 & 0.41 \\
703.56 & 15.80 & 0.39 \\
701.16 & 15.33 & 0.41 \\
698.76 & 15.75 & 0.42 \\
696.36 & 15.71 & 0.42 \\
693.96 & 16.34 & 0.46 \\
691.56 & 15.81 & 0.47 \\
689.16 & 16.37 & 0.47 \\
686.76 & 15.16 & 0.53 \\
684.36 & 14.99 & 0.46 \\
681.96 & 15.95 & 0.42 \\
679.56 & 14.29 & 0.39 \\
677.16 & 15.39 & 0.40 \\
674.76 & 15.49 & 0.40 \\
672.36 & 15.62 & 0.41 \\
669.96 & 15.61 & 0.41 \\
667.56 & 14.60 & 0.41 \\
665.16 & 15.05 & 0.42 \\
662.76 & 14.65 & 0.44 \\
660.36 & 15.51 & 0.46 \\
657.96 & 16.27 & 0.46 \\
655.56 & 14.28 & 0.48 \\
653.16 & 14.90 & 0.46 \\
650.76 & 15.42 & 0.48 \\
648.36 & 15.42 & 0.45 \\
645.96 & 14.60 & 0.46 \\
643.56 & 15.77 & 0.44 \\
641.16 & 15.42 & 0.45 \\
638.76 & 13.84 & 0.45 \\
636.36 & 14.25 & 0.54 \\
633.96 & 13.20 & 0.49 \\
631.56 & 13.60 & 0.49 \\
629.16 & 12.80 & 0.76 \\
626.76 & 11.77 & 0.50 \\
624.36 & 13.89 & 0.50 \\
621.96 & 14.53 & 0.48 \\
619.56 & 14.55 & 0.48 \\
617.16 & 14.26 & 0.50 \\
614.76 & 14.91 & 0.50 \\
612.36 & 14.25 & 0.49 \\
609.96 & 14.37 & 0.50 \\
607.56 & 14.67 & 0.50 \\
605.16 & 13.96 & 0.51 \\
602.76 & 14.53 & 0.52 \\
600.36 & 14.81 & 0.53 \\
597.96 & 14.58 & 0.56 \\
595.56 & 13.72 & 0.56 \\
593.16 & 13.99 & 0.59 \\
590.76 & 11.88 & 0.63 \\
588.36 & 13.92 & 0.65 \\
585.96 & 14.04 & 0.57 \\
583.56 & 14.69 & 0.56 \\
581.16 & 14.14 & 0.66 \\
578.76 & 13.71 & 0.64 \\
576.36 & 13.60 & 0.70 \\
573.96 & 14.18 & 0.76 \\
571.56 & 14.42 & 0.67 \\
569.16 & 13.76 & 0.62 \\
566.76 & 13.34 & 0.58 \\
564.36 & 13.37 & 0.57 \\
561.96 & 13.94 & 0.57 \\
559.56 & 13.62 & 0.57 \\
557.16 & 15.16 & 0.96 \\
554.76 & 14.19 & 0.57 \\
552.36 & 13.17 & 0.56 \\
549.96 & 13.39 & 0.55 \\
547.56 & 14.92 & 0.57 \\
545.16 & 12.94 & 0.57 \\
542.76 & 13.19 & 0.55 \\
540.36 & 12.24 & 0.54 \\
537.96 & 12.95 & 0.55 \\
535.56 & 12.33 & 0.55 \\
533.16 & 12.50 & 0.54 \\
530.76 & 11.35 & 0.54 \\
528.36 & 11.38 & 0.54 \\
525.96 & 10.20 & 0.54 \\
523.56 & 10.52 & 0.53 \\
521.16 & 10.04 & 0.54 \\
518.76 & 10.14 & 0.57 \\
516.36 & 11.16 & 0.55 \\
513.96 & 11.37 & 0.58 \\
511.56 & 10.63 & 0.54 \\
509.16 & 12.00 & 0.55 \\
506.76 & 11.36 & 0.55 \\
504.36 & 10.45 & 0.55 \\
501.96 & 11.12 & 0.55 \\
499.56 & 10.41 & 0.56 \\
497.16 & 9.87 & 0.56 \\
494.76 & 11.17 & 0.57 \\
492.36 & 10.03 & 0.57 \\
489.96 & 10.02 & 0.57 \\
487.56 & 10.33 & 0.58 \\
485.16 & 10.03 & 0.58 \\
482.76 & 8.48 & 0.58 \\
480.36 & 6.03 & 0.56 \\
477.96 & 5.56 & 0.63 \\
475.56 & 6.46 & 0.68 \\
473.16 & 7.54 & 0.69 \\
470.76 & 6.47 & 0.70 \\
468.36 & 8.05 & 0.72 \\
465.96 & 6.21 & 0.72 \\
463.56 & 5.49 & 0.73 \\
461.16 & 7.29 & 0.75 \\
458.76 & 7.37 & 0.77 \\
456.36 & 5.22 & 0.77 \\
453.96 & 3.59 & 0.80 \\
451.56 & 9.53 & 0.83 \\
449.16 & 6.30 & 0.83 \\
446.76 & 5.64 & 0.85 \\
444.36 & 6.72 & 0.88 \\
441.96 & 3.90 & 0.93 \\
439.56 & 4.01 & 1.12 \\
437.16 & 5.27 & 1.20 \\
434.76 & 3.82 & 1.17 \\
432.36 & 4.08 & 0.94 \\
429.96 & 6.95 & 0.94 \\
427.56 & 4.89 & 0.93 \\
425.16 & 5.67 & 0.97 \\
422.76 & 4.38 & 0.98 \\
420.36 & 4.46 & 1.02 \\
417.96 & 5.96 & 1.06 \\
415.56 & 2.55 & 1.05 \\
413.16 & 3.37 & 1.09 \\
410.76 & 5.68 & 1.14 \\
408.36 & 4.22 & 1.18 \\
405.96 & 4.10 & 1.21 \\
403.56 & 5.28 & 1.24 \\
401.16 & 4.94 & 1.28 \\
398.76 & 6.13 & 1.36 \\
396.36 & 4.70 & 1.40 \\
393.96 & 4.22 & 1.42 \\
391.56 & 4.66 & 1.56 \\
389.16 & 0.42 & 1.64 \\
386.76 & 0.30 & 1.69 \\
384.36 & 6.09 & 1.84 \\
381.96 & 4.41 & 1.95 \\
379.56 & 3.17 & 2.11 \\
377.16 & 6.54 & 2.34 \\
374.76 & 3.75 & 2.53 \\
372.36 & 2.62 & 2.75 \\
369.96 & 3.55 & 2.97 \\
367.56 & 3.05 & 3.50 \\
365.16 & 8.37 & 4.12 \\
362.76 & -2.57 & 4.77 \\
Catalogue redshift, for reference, 0.21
